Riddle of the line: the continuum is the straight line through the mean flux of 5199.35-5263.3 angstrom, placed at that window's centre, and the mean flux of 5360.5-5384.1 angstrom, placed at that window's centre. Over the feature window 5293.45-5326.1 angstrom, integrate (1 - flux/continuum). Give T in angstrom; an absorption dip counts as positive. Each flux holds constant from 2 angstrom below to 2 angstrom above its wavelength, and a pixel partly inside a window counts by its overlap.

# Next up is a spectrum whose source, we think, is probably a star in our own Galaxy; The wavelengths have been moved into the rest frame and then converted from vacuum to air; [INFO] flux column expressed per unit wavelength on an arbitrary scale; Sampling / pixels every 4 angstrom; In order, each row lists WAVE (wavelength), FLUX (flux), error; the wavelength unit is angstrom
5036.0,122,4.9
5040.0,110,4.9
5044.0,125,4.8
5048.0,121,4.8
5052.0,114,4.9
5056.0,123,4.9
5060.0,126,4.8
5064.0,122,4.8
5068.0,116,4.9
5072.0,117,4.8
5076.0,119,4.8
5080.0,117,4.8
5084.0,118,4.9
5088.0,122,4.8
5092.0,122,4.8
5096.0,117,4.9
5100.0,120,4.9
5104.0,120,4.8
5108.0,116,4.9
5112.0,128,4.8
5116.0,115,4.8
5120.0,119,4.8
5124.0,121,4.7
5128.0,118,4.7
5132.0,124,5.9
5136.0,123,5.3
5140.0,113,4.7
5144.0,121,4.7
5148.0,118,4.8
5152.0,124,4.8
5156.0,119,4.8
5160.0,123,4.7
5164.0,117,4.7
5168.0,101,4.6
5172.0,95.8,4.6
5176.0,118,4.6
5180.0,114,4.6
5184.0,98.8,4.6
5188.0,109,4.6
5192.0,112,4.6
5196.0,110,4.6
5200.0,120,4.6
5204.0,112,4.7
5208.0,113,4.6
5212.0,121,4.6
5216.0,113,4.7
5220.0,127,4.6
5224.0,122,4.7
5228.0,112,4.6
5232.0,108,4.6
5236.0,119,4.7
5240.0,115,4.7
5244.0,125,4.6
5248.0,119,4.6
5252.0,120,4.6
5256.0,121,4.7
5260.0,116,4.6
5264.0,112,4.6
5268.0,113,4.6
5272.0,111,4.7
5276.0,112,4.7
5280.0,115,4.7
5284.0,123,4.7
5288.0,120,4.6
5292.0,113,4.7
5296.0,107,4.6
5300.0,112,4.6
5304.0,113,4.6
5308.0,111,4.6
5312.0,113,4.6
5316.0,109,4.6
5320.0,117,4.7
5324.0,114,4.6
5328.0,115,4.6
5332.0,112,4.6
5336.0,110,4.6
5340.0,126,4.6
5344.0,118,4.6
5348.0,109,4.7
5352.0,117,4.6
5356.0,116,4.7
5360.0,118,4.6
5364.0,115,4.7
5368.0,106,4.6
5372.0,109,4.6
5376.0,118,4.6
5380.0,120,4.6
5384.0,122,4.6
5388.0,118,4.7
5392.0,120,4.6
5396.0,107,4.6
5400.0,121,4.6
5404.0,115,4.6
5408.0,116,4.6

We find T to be 1.1 angstrom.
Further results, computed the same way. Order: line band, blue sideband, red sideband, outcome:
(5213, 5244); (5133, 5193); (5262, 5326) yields -1.0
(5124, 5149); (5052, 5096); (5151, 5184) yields -1.0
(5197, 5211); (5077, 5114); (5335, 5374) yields 0.3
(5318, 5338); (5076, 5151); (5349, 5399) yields 0.4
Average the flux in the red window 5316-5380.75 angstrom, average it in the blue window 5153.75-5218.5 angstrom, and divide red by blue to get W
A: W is 1.0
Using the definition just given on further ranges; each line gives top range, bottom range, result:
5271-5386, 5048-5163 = 0.96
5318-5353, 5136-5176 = 1.00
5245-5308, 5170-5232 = 1.02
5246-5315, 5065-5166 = 0.96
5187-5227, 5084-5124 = 0.97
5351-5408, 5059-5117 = 0.97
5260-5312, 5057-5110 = 0.95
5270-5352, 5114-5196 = 0.99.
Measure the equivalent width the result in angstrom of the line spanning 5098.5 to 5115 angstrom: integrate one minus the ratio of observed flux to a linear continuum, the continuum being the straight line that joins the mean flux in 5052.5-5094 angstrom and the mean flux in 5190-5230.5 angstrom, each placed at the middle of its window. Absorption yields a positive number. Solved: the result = -0.2 angstrom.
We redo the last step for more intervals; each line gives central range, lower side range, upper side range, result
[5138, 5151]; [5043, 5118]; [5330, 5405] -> 0.1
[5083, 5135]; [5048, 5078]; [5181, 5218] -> -1.3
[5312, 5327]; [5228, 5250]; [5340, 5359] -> 0.4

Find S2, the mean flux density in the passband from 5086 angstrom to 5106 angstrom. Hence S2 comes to 120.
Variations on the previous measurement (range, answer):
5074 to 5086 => 118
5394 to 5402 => 114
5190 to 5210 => 113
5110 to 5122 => 121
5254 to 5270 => 116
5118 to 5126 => 120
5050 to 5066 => 121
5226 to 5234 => 110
